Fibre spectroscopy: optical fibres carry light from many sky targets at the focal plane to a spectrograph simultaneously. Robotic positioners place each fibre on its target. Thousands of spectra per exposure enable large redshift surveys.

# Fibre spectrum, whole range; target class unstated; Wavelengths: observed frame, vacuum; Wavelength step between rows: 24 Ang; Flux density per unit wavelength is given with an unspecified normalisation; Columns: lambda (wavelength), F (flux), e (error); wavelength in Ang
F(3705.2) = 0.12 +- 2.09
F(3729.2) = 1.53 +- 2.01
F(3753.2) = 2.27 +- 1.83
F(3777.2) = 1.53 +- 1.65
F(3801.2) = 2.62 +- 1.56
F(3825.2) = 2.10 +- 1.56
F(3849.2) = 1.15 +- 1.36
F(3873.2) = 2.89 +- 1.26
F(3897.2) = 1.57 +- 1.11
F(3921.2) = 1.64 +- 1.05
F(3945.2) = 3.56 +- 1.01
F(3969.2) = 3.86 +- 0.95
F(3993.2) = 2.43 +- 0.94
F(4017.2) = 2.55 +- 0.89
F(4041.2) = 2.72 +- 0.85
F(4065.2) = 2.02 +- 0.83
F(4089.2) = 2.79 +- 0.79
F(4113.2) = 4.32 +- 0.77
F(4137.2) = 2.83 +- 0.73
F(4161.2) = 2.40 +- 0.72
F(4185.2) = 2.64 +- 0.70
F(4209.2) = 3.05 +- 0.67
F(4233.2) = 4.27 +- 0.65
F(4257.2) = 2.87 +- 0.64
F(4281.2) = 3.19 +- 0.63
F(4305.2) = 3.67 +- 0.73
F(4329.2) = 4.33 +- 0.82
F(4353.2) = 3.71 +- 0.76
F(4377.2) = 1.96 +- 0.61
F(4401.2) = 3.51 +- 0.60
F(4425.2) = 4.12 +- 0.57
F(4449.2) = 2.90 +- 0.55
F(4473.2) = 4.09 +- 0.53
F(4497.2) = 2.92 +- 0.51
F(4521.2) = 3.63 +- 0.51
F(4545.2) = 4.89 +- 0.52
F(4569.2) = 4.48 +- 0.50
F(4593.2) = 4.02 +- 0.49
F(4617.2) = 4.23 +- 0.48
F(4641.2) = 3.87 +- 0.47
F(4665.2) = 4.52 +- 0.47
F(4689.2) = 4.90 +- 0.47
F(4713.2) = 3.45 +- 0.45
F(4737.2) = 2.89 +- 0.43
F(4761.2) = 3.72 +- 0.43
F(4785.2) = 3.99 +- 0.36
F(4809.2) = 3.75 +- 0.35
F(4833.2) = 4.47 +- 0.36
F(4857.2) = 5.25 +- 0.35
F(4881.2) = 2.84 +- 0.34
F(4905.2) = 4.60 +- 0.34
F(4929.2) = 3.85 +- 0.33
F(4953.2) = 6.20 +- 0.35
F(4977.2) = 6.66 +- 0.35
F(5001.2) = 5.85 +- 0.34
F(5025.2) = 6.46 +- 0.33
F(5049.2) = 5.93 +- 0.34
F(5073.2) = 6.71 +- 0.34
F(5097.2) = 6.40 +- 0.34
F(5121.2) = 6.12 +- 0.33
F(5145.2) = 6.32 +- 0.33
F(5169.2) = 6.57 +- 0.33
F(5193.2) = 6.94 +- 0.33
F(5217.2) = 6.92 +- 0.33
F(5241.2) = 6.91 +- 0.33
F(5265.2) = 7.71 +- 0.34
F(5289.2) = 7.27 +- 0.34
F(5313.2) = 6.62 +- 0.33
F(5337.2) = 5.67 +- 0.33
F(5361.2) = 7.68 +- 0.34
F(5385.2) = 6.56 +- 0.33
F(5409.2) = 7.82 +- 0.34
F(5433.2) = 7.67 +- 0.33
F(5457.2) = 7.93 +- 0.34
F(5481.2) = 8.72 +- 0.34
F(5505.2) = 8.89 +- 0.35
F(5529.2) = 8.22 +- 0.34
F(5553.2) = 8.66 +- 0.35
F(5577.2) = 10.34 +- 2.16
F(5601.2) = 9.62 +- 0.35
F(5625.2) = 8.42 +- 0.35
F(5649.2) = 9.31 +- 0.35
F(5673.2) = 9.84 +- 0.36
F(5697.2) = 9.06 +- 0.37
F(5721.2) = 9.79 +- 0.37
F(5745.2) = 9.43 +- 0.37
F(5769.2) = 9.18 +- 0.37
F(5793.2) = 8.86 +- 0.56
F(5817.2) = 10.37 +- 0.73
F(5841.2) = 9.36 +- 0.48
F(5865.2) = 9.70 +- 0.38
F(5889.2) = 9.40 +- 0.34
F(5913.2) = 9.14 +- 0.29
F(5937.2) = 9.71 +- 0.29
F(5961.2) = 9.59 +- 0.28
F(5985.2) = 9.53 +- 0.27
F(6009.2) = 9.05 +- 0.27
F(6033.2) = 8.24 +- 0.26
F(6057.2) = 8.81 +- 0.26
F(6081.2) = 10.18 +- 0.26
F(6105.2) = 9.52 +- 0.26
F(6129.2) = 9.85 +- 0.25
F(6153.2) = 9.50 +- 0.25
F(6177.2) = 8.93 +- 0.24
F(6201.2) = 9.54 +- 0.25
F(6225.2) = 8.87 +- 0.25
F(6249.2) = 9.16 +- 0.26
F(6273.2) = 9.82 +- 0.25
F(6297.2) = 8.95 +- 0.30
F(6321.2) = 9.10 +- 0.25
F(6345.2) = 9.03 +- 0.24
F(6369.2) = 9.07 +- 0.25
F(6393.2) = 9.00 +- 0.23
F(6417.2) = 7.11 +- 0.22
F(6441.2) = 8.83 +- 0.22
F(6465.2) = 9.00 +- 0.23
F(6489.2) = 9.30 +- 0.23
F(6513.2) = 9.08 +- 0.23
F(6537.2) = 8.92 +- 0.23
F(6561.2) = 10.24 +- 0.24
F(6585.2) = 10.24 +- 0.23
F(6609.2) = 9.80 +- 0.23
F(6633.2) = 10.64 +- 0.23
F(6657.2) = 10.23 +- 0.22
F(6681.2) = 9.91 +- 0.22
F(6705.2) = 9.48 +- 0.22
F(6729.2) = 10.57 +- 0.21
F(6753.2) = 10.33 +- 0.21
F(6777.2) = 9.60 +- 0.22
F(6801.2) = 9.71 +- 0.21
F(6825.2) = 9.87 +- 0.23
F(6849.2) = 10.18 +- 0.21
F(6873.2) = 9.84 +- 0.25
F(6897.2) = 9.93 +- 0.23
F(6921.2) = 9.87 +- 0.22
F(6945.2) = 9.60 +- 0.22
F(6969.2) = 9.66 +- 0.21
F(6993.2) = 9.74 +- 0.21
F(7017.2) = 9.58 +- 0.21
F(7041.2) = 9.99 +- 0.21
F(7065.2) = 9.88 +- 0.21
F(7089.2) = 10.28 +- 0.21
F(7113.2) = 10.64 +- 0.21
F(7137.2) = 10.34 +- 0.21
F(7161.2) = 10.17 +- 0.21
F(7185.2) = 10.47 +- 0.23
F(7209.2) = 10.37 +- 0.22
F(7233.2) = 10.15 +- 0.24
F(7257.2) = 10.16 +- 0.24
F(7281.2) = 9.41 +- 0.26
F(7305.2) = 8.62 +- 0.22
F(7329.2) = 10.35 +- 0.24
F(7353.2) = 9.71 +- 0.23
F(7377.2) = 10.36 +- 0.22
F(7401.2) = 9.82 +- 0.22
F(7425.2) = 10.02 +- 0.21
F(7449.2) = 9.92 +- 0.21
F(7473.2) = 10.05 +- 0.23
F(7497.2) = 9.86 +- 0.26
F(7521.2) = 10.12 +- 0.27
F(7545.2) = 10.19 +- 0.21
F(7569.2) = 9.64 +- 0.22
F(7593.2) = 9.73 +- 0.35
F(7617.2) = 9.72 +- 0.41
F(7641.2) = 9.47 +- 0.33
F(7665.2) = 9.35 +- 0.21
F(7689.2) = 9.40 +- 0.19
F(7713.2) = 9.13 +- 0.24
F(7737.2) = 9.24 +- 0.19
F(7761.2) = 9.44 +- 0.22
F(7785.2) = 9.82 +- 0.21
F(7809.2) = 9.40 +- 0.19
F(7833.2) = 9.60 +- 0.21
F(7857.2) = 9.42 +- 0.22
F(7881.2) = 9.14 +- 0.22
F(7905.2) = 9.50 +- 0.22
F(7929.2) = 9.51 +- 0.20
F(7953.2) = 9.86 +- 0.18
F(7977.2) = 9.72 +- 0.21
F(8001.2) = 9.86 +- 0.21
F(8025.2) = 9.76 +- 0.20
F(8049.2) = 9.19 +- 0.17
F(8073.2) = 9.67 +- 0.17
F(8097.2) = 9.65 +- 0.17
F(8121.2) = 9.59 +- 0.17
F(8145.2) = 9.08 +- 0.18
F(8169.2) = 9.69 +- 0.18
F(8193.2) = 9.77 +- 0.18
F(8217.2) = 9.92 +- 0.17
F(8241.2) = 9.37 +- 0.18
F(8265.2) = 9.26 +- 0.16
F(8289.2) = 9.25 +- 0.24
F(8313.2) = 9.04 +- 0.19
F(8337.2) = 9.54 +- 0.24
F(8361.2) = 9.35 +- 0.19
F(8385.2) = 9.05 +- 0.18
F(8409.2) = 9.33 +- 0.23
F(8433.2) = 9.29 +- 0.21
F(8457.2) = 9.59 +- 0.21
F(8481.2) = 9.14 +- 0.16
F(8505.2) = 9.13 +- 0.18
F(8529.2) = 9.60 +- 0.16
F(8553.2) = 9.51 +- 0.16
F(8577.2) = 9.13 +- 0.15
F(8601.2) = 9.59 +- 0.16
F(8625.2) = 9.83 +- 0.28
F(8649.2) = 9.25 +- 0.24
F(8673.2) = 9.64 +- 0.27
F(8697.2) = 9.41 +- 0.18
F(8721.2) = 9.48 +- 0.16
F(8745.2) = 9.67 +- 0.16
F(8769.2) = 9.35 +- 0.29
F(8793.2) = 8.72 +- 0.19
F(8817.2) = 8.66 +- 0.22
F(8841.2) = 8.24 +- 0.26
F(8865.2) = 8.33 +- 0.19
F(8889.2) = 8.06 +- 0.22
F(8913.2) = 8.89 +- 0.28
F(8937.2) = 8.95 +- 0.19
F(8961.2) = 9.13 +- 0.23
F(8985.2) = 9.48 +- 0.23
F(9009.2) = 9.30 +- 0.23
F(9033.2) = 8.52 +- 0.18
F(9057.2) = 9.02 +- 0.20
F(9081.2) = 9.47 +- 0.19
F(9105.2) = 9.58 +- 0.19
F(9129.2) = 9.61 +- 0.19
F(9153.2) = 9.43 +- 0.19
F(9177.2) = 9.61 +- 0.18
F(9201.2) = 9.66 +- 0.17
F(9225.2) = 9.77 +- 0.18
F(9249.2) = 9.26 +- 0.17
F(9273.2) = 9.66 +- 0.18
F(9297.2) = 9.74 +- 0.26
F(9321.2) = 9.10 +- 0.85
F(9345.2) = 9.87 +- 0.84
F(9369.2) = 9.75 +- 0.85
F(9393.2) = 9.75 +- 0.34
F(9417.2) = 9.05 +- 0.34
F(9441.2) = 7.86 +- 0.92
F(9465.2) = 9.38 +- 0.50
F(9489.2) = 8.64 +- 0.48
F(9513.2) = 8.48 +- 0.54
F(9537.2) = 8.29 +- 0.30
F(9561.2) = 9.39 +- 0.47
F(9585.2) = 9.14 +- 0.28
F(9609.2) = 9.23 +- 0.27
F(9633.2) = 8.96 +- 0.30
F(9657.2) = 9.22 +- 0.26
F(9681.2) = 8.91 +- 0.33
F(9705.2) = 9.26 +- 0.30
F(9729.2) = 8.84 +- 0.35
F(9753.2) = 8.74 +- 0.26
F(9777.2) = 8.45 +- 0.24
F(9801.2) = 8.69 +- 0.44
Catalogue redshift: 0.24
